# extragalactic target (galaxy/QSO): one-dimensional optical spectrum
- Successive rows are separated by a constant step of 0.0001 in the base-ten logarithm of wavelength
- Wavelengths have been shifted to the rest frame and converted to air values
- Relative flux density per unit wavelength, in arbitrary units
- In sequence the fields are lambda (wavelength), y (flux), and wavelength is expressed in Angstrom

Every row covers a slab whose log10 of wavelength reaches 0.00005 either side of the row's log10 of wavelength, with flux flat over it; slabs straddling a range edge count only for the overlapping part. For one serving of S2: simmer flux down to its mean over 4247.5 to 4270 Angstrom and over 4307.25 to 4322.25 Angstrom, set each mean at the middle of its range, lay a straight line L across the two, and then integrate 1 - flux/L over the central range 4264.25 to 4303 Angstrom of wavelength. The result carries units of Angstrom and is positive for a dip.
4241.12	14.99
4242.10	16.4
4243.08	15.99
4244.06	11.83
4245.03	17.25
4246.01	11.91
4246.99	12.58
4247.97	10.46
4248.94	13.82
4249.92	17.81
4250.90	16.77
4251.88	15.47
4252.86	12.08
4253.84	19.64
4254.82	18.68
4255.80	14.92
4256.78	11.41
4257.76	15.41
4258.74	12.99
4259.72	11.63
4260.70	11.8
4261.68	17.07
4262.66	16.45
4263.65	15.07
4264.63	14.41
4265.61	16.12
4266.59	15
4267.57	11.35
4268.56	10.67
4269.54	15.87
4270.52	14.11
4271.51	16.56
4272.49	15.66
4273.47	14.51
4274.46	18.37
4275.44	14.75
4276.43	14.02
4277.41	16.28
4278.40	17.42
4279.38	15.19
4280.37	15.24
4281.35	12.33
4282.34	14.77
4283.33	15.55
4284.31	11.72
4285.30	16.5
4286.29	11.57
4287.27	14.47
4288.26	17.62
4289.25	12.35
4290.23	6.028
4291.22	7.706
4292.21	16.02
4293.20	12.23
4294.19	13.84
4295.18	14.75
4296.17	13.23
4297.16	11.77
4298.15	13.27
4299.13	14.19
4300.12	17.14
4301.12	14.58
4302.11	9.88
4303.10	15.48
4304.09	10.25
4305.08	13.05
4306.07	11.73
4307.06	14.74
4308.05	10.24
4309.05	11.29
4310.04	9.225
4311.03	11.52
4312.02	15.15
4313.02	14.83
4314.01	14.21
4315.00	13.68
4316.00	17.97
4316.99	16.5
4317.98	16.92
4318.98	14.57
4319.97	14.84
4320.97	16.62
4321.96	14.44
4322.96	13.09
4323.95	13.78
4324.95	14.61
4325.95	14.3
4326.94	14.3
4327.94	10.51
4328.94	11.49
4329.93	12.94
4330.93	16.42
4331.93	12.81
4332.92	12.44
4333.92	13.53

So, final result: 0.92 Angstrom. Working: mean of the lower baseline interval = 14.6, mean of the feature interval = 14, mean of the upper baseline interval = 14.1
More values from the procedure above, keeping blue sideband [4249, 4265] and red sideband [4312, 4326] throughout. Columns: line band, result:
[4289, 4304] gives 2.3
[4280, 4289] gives 0.4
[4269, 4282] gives -0.3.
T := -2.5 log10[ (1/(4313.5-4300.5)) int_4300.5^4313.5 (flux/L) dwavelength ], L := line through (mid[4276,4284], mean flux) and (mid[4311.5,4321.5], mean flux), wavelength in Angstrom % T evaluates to 0.23 mag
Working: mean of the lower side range 15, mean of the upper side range 15.5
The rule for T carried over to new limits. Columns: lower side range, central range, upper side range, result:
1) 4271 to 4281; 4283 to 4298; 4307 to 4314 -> 0.11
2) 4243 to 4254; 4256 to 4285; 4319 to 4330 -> -0.02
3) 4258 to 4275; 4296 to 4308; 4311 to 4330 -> 0.10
